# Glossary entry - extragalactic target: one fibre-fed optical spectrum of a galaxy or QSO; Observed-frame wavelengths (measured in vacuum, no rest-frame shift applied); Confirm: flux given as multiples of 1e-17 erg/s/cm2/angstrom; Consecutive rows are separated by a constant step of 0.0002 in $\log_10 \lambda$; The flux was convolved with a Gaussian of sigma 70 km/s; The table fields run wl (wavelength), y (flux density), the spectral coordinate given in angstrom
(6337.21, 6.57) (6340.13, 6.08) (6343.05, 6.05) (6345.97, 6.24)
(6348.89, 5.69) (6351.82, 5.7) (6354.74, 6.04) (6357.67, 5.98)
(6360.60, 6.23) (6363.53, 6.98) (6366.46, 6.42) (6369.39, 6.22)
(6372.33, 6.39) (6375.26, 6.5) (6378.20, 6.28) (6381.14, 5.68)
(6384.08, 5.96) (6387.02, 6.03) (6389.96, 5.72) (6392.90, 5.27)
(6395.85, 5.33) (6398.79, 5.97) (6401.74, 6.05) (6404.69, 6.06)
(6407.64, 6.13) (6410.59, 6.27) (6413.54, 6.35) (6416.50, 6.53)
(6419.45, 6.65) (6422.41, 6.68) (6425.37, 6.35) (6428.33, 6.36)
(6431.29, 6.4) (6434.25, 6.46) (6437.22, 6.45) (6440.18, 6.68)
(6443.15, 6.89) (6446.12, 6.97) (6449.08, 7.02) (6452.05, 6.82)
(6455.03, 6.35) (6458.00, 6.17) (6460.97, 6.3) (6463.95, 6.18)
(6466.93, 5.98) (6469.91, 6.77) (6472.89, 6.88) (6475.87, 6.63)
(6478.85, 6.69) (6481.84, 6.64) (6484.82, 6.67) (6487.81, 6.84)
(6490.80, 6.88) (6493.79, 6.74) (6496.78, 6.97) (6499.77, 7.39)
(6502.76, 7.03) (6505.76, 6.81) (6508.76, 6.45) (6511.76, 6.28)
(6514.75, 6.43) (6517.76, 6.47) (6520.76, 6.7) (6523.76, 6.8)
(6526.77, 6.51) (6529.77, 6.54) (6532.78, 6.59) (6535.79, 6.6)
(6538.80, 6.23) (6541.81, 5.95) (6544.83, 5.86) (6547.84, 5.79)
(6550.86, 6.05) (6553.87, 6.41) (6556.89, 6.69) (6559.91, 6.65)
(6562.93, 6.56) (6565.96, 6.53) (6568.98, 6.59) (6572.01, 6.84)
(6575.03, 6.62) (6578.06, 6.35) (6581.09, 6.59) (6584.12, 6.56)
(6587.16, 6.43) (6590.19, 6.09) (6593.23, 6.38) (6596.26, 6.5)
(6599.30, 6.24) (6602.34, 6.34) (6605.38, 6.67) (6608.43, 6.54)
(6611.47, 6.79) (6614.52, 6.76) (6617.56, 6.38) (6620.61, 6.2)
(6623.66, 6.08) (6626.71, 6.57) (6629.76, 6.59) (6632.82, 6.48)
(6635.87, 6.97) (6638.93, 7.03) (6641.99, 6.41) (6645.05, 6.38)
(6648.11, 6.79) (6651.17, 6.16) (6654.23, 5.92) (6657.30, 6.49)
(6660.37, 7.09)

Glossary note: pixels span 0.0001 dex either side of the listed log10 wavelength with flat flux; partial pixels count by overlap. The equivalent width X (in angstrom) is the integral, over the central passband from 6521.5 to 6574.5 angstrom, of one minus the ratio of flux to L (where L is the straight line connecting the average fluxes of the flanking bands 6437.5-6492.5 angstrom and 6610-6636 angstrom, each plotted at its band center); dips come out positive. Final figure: 1.1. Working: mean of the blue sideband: 6.63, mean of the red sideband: 6.51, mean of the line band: 6.43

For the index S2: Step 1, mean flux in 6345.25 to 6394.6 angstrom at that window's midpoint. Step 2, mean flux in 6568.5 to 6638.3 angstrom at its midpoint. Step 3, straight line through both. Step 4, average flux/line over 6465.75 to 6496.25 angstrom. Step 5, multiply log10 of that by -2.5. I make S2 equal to -0.069 mag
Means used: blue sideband 6.07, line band 6.69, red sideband 6.51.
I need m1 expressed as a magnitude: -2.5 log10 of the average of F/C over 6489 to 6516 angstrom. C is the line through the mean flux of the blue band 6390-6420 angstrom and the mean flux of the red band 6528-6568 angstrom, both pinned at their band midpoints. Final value -0.09 mag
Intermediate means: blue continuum 6.03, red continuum 6.35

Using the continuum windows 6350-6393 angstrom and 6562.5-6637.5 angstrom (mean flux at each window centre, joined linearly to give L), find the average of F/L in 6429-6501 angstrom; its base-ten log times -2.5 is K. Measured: -0.06 mag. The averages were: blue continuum 6.12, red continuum 6.51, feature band 6.65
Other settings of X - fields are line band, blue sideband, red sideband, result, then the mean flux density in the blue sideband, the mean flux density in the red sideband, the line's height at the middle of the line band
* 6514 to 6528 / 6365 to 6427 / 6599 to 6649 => -0.51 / 6.14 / 6.55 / 6.36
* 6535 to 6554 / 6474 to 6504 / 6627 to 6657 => 1.81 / 6.85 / 6.53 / 6.73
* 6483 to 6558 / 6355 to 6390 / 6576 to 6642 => -1.82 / 6.21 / 6.5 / 6.39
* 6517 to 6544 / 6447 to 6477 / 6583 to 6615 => 0.09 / 6.52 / 6.47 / 6.49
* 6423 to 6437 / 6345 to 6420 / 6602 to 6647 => -0.52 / 6.1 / 6.55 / 6.19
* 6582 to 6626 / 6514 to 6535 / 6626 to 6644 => 1.42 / 6.58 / 6.67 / 6.65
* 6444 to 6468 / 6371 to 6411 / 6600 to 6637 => -1.45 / 5.97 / 6.52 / 6.12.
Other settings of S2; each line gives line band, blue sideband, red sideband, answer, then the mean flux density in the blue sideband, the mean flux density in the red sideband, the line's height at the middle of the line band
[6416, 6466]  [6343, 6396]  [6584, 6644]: -0.061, 6.05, 6.5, 6.18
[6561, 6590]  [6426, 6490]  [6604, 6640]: 0.006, 6.58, 6.58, 6.58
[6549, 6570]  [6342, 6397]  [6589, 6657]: -0.021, 6.04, 6.47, 6.36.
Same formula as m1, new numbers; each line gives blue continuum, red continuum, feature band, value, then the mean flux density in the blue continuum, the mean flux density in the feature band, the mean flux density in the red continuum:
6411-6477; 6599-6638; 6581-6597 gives 0.020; 6.53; 6.41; 6.52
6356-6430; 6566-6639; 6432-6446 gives -0.066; 6.18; 6.64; 6.51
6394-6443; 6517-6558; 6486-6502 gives -0.101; 6.3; 6.96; 6.37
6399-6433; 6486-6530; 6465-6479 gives 0.001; 6.33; 6.57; 6.73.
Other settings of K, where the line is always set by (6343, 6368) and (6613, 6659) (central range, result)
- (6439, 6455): -0.09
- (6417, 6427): -0.05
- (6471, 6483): -0.07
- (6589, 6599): 0.02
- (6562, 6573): -0.04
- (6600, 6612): -0.02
